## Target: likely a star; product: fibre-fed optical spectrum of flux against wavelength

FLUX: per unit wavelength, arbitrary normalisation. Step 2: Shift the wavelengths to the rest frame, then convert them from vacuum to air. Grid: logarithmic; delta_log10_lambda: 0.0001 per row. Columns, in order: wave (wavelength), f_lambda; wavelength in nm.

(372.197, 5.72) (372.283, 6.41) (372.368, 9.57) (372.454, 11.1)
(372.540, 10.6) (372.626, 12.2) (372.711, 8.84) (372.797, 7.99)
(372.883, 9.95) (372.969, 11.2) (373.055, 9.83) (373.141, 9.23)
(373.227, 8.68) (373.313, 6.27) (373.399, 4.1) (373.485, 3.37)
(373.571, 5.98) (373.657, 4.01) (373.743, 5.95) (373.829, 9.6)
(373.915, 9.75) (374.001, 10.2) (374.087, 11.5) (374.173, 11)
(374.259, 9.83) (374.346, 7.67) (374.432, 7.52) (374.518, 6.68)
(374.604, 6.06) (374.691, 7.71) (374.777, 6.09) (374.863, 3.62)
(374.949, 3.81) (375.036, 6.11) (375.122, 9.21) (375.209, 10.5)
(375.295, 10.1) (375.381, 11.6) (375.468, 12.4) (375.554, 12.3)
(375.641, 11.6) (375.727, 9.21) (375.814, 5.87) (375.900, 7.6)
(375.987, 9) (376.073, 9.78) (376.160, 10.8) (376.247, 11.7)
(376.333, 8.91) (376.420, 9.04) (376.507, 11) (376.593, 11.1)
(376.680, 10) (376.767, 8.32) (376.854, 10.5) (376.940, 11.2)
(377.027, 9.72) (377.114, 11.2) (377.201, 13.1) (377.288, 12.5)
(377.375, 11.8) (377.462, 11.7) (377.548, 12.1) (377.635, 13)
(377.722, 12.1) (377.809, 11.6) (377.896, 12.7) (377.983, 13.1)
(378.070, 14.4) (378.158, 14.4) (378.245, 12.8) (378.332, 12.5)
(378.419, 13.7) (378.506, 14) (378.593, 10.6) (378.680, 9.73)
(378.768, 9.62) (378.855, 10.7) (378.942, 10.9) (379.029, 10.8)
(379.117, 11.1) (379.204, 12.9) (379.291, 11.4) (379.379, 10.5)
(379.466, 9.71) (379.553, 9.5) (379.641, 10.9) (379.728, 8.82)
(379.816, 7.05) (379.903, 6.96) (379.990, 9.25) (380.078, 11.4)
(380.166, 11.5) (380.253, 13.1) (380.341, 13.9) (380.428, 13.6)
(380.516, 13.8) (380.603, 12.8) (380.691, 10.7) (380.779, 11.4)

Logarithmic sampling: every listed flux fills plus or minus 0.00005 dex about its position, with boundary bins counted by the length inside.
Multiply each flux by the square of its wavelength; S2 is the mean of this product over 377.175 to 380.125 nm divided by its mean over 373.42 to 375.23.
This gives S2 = 1.6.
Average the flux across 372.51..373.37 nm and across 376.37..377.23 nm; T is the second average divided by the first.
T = 1.12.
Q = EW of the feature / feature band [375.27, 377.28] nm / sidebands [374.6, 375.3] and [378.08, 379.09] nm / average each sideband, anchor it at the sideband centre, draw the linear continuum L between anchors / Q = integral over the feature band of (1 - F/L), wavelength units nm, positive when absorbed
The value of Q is -0.38 nm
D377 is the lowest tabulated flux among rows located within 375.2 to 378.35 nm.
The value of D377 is 5.87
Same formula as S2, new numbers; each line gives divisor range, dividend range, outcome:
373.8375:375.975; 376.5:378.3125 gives 1.38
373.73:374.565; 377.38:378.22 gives 1.43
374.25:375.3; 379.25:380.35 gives 1.47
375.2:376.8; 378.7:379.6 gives 1.08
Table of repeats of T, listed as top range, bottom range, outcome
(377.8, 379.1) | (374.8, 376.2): 1.35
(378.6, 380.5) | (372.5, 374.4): 1.25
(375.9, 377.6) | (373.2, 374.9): 1.46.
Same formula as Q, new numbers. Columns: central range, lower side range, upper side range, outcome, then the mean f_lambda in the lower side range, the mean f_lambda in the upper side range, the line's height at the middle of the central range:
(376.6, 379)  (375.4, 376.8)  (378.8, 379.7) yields -0.31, 9.95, 10.8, 10.4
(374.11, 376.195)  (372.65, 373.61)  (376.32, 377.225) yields 0.15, 7.86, 10.4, 9.25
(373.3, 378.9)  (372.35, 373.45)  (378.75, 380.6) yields 0.13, 9.14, 10.9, 9.97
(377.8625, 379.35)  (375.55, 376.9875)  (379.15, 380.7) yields -0.21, 9.81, 11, 10.6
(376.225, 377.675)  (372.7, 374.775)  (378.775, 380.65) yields -0.21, 7.98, 11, 9.58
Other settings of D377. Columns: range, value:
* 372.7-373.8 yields 3.37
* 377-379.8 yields 8.82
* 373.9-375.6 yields 3.62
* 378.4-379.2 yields 9.62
